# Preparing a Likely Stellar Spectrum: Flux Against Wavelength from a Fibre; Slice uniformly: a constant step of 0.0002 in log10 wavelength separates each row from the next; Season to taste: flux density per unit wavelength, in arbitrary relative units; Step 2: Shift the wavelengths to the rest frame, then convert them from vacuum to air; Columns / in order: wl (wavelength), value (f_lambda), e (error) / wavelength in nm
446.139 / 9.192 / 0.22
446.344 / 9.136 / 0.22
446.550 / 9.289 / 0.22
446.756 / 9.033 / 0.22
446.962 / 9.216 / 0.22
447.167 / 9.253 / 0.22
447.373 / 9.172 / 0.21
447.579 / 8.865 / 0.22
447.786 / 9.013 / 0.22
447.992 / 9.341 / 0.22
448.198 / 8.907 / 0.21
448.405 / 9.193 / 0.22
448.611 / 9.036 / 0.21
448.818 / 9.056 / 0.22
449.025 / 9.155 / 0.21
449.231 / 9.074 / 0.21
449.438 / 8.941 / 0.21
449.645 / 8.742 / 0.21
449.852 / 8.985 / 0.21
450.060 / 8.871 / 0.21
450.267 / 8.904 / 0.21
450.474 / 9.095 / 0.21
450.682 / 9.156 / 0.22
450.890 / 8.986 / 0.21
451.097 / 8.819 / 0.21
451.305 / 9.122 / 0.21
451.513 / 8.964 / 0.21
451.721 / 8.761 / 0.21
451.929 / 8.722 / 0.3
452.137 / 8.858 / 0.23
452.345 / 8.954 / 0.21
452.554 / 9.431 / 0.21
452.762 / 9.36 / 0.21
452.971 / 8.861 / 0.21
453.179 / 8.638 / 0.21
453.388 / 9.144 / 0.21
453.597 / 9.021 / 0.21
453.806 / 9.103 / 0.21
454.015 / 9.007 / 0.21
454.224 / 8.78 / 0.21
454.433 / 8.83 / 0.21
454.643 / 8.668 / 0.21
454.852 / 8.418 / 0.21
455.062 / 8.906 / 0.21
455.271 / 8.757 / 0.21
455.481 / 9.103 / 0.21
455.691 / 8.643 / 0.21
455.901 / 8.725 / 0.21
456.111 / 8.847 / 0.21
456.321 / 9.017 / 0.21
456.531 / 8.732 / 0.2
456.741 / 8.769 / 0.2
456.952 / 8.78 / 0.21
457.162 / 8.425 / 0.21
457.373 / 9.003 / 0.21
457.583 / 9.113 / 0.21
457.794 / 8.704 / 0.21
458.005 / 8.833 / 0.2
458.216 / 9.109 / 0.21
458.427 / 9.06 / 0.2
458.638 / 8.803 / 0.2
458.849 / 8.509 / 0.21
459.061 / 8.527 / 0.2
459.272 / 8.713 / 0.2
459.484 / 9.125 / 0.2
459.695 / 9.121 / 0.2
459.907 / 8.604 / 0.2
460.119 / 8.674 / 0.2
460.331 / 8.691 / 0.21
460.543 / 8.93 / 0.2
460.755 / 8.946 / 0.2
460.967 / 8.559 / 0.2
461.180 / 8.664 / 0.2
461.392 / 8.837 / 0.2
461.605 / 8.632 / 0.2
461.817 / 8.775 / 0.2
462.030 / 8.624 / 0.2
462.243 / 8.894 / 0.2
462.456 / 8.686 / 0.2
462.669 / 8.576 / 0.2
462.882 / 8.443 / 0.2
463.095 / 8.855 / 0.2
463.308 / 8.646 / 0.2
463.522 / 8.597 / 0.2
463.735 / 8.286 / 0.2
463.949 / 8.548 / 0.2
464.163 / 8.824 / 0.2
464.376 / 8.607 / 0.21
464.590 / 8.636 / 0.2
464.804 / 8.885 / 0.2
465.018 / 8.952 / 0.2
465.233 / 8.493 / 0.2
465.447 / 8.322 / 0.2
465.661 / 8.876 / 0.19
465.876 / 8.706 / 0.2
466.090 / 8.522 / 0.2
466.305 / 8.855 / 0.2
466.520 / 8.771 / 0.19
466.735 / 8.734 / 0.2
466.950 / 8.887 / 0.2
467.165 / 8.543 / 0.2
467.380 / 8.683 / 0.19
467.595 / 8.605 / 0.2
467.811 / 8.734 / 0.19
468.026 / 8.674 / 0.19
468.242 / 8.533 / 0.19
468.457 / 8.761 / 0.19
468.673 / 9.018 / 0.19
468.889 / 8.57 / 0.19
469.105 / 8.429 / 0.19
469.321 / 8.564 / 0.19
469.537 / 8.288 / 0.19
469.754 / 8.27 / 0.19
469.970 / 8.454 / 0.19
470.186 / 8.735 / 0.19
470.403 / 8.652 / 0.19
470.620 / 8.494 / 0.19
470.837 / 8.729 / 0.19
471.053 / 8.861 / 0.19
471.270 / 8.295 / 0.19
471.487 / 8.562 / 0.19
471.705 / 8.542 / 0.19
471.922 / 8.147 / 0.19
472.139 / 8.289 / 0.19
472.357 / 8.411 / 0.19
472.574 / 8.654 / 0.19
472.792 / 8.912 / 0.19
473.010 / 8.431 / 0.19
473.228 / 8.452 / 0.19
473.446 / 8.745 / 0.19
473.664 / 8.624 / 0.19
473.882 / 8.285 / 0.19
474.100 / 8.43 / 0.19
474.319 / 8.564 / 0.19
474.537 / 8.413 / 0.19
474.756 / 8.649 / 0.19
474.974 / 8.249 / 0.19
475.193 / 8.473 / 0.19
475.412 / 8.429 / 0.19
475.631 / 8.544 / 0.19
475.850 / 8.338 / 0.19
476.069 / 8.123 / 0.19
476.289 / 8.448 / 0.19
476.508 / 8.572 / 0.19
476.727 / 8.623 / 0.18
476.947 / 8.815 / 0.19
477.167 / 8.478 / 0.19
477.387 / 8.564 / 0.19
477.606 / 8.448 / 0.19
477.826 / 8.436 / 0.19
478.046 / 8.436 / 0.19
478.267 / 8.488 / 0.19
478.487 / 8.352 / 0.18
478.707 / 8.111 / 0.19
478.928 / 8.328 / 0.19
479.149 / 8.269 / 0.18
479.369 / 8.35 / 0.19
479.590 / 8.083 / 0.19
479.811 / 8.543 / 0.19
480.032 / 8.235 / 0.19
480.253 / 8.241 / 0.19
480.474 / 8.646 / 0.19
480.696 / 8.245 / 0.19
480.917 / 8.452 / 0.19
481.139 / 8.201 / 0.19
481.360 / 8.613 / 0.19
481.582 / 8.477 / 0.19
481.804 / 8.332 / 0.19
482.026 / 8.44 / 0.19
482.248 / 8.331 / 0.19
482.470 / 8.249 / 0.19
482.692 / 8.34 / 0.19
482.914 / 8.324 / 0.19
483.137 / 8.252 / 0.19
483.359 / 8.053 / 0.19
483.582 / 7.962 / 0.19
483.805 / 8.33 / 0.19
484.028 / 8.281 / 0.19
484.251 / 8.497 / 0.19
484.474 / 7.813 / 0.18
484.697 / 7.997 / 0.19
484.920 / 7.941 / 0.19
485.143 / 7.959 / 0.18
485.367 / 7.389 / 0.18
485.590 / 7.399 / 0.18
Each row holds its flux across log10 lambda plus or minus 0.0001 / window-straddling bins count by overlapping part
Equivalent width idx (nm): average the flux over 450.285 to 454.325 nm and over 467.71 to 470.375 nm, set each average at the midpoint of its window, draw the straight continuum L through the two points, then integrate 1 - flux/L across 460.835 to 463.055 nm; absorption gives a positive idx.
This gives 0.02 nm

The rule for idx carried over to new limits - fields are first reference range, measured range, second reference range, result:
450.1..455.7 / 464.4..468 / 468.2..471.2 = -0.01 nm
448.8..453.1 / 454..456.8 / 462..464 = 0.02 nm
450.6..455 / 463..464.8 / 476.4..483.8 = 0.01 nm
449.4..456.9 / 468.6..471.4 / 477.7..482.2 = 0.00 nm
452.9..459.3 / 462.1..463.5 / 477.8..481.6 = 0.00 nm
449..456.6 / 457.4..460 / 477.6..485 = -0.02 nm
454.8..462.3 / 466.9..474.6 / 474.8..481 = -0.01 nm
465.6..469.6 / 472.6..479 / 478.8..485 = -0.02 nm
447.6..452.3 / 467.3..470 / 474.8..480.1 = 0.00 nm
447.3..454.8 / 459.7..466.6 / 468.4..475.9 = 0.02 nm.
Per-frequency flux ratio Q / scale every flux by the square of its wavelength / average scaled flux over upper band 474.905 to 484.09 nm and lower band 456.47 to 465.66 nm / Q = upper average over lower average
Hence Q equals 1.0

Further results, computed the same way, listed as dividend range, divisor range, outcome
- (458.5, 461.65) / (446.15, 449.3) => 1.01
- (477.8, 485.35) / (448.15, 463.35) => 1.04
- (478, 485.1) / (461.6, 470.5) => 1.02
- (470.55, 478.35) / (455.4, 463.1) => 1.03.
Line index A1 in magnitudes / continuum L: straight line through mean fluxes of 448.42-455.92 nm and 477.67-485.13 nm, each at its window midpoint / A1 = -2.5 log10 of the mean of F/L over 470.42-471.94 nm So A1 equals -0.004 mag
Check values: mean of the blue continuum 8.94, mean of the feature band 8.55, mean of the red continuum 8.29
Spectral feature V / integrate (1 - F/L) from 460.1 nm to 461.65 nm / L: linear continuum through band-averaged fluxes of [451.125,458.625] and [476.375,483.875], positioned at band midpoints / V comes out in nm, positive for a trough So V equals 0.003 nm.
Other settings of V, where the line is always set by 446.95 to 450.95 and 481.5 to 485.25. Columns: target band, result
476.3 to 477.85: -0.04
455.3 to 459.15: 0.01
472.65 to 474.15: -0.02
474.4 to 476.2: 0.00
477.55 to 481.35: -0.02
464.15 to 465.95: -0.01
